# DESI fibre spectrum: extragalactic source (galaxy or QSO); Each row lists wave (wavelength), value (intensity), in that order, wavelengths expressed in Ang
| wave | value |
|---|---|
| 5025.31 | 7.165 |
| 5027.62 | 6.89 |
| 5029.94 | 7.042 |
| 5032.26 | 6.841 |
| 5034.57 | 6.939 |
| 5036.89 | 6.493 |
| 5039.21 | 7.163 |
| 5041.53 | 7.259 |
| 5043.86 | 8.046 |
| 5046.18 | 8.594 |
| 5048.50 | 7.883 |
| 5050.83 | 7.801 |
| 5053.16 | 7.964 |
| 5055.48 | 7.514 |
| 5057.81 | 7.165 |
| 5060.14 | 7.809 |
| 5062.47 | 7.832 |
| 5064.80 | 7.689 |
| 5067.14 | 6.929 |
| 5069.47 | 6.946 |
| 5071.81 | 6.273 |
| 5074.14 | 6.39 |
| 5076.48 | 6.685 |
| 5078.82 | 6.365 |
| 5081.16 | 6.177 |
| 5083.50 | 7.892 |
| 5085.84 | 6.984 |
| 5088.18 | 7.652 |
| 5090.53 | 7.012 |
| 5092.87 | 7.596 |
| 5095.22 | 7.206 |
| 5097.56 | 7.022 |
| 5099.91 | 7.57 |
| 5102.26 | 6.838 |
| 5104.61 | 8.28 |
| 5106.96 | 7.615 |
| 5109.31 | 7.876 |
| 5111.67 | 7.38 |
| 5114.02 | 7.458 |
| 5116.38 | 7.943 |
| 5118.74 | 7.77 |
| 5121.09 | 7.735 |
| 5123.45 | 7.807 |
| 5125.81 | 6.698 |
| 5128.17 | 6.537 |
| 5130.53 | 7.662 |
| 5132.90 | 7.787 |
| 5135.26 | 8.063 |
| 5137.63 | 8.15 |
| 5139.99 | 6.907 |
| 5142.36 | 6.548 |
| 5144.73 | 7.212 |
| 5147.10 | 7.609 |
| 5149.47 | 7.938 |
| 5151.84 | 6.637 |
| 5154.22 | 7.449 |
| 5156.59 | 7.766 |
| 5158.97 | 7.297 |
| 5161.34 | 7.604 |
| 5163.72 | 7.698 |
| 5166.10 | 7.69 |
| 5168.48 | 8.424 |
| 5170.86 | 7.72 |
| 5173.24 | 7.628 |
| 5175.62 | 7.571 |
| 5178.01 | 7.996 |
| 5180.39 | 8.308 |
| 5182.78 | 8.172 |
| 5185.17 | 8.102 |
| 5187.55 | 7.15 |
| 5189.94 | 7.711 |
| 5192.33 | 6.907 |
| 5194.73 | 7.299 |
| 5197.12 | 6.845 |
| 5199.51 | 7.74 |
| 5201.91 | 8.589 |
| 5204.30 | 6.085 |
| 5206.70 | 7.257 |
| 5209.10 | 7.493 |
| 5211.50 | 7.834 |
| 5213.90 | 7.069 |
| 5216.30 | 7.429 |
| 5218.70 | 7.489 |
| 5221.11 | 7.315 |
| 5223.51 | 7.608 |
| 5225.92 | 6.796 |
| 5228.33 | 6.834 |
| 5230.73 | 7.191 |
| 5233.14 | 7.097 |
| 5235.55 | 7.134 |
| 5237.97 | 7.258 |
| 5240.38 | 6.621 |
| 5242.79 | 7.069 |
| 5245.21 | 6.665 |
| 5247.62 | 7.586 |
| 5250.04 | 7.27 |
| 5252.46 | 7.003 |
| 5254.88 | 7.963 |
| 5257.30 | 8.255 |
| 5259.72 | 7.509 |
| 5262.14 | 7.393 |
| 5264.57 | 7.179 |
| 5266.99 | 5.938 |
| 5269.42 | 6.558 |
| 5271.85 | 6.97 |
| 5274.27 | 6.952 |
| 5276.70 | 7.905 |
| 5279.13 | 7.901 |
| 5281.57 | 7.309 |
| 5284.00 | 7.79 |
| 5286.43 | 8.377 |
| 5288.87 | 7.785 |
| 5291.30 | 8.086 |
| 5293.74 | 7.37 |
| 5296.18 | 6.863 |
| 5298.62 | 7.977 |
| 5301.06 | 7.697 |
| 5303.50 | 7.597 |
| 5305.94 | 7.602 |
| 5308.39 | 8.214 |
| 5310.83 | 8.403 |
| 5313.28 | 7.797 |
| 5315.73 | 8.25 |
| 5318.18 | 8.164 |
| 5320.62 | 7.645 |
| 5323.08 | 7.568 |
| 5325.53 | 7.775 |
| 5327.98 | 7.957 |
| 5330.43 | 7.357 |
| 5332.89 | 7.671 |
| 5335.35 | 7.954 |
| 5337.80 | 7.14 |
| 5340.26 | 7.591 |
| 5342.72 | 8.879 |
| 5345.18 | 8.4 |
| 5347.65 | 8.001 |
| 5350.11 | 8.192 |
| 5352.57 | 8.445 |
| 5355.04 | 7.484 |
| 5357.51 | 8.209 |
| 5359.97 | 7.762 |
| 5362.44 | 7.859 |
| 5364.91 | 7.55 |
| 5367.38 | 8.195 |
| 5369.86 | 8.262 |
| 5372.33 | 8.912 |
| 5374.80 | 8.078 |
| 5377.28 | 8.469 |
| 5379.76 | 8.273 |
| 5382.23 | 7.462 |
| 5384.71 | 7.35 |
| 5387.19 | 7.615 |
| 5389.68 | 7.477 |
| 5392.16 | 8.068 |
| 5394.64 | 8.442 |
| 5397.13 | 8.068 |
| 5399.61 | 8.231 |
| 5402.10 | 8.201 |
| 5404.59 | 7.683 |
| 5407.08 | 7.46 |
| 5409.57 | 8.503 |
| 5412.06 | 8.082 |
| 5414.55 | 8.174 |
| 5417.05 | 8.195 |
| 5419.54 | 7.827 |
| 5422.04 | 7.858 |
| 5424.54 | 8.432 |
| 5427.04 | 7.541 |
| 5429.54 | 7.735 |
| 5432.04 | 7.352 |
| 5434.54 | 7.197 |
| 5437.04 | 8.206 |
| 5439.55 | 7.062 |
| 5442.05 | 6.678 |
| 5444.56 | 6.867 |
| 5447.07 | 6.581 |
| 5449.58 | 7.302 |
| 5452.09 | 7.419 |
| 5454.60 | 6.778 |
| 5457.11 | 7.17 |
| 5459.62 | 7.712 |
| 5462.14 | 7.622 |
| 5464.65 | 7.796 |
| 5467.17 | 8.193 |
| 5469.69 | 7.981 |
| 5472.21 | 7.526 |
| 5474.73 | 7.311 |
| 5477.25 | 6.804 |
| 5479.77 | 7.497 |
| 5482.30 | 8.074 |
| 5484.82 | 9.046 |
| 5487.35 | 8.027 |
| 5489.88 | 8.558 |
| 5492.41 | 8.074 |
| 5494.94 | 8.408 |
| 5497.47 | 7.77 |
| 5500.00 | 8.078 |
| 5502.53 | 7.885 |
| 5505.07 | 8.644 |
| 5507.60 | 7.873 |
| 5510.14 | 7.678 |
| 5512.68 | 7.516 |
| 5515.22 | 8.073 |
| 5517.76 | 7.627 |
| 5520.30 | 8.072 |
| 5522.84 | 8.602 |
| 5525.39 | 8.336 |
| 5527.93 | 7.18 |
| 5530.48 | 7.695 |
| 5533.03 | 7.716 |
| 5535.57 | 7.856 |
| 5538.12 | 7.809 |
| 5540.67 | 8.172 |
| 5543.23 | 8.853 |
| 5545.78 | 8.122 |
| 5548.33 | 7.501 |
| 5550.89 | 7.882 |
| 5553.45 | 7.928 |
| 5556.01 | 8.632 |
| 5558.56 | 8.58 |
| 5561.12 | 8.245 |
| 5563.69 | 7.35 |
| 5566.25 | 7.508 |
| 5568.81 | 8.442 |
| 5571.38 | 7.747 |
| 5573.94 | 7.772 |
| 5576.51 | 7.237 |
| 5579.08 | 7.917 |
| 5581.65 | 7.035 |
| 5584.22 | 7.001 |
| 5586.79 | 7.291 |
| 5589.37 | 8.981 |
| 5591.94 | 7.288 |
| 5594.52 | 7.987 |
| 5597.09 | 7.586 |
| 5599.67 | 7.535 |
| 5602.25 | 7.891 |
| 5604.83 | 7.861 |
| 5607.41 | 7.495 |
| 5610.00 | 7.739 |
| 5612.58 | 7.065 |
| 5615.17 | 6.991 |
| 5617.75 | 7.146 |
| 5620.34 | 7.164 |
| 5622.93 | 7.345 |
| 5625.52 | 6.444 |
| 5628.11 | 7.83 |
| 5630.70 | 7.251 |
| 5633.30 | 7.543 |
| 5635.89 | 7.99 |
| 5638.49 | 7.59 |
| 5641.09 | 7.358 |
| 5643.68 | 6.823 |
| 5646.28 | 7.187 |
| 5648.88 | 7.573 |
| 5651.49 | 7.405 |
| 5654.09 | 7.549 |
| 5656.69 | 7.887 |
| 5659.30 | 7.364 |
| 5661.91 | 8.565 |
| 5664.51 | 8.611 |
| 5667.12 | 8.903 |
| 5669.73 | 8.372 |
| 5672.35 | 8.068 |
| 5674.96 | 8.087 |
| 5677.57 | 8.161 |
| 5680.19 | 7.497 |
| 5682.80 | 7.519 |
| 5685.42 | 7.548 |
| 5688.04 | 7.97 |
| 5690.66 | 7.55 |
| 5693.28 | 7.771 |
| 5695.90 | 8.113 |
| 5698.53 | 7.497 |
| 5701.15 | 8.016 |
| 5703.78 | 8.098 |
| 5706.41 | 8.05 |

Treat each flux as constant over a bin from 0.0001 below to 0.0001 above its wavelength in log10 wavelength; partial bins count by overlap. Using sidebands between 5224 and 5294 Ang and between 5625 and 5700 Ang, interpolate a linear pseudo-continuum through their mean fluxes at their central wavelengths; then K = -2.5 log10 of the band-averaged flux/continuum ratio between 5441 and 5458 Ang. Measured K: 0.08 mag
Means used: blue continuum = 7.31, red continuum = 7.74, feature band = 6.97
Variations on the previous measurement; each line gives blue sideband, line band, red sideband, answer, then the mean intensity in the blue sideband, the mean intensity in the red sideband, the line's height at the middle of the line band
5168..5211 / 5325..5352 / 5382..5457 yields -0.04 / 7.6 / 7.66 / 7.64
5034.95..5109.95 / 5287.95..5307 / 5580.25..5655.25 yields -0.04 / 7.32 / 7.45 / 7.37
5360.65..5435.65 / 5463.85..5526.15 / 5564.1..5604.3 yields -0.02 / 7.95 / 7.68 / 7.81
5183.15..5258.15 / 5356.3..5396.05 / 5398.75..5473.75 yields -0.06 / 7.32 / 7.64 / 7.55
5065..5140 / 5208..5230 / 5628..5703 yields 0.01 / 7.3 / 7.78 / 7.4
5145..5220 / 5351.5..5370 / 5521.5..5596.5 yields -0.03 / 7.56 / 7.88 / 7.71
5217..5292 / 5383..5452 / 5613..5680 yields -0.04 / 7.31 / 7.64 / 7.45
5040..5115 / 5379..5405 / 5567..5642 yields -0.06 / 7.36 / 7.54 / 7.47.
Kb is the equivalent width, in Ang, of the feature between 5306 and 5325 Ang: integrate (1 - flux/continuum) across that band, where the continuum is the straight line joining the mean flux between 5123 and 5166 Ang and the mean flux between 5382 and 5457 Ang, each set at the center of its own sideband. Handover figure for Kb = -1.0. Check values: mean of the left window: 7.41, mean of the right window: 7.66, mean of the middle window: 7.97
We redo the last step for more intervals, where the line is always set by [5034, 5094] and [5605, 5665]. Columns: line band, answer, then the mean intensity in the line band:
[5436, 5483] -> 0.1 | 7.39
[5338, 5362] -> -2.2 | 8.06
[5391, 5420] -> -2.7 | 8.09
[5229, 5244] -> 0.6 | 7.06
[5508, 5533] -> -1.4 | 7.85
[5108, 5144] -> -0.9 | 7.48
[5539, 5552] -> -1.2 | 8.1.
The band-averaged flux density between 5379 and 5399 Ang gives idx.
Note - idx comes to 7.85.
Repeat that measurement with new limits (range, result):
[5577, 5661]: 7.47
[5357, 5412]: 8.01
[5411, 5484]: 7.56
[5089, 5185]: 7.56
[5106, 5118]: 7.65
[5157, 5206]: 7.62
